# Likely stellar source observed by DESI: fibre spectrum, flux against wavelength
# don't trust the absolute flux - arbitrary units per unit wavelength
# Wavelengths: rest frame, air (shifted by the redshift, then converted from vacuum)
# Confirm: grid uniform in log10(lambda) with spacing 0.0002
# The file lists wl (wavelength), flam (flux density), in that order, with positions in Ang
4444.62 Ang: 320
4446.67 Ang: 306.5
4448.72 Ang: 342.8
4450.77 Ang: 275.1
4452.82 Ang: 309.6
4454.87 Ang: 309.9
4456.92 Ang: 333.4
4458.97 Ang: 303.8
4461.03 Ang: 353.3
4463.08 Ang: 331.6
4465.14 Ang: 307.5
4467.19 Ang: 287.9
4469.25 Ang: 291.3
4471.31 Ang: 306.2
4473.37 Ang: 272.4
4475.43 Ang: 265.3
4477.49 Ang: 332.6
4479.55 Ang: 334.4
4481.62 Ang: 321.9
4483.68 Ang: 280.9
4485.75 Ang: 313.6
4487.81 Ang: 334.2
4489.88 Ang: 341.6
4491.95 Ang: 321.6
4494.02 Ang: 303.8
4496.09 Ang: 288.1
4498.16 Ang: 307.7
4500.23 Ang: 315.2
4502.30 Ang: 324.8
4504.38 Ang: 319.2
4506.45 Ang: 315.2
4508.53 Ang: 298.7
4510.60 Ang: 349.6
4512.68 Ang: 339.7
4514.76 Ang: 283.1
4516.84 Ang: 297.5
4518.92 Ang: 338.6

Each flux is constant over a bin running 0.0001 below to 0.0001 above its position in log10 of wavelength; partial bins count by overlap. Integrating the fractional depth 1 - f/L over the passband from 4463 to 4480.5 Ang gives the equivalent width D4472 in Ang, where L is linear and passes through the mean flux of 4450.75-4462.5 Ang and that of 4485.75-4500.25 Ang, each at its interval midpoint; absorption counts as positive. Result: 0.9 Ang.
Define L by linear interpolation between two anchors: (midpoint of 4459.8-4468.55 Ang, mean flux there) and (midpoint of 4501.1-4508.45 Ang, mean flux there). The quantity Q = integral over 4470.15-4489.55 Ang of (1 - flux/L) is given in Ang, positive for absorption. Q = 0.6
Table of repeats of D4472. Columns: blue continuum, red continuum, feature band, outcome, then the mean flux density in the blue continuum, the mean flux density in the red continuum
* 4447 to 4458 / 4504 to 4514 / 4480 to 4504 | 0.5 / 314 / 324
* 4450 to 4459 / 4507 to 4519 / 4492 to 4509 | 0.2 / 308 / 316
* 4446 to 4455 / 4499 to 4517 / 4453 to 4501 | 0.2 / 309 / 317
